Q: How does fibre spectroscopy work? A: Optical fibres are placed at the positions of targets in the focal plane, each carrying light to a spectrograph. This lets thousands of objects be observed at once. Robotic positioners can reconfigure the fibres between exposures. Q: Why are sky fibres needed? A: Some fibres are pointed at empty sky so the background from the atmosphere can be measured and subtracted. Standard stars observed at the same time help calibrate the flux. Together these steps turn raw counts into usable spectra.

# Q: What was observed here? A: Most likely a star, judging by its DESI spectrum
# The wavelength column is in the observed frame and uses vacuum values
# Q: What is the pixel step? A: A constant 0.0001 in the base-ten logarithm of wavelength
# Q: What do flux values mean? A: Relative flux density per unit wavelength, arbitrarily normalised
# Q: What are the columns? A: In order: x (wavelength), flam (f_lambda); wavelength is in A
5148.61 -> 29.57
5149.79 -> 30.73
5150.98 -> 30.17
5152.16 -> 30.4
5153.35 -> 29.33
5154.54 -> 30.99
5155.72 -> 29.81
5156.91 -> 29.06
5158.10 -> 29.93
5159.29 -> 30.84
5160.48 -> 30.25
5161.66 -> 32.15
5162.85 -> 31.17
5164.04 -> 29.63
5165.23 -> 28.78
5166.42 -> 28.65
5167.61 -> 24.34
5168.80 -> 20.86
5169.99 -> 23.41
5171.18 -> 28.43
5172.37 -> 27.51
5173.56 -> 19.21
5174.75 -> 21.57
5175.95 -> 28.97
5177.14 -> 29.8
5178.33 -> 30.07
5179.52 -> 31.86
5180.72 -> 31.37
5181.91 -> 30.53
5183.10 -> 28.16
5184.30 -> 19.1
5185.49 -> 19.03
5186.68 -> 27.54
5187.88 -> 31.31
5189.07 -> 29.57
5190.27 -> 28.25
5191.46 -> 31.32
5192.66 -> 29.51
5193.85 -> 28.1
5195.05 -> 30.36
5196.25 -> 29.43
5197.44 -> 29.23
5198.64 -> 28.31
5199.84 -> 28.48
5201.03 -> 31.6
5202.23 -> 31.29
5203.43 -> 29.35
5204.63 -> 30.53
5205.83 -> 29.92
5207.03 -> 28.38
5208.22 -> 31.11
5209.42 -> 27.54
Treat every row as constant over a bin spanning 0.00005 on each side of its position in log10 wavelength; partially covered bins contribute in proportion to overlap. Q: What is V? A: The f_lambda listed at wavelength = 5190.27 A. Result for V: 28.25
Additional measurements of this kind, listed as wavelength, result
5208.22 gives 31.11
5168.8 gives 20.86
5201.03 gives 31.6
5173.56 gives 19.21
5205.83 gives 29.92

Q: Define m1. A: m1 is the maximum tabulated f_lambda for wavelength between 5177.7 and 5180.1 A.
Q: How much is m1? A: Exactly 31.86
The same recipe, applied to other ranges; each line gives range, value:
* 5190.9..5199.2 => 31.32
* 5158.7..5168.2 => 32.15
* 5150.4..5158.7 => 30.99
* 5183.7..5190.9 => 31.31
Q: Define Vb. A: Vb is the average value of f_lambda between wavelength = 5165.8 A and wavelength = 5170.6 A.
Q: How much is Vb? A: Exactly 24.4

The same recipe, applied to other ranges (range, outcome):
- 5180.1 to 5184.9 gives 27.3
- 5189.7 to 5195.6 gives 29.5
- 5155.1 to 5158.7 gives 29.6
